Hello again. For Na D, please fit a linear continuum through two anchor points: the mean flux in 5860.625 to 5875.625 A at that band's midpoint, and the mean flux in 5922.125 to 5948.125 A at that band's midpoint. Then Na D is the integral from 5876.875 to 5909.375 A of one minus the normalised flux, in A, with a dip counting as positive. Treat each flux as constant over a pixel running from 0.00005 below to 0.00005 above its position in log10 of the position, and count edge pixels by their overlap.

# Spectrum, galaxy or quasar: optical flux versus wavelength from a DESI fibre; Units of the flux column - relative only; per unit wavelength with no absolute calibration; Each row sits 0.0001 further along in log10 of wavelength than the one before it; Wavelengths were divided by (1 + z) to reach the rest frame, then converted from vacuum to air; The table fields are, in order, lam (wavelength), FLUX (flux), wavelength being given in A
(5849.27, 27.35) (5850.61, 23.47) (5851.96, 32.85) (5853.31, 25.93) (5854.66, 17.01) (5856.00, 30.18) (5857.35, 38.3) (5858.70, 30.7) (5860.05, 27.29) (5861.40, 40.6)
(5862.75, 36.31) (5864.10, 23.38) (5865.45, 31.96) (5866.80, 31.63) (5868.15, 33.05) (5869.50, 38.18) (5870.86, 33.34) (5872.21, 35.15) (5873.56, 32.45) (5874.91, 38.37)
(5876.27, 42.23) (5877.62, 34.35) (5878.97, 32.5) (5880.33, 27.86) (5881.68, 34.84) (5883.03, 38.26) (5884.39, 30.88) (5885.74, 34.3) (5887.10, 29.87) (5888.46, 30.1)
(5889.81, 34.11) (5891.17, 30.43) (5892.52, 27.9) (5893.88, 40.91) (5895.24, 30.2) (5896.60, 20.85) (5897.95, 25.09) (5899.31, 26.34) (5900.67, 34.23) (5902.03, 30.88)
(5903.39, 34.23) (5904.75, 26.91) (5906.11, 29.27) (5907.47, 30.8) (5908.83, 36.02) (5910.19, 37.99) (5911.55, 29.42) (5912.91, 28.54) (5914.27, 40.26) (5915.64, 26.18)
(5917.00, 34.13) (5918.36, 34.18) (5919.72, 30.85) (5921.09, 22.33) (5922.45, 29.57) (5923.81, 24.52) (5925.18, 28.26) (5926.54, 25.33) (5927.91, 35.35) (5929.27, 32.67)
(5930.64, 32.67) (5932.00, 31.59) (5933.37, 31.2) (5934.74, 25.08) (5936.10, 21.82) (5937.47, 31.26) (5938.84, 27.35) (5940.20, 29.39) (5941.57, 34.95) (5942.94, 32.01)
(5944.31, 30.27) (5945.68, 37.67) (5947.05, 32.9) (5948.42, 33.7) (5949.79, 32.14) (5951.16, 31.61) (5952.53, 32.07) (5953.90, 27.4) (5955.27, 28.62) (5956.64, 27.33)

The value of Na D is 1.3 A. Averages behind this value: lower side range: 34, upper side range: 30.3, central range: 31.3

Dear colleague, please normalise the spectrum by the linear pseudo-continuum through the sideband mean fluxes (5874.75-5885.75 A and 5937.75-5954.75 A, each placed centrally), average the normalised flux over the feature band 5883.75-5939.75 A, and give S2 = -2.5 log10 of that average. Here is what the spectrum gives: 0.10 mag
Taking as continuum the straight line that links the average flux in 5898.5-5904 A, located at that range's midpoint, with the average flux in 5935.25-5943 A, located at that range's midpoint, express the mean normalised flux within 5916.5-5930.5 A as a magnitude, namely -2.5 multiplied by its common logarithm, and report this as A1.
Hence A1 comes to 0.01 mag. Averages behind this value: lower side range 31.2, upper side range 29.2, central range 29.8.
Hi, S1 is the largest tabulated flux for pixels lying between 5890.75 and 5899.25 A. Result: 40.91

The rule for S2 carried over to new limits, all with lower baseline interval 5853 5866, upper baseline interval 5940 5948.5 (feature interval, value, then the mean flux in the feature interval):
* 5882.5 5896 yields -0.04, 32.5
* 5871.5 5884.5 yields -0.13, 34.9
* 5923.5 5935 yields 0.09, 29.9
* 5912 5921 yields 0.02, 31.6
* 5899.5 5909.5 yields 0.01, 31.5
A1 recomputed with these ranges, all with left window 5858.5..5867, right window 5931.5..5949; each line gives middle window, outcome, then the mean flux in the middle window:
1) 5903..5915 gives -0.05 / 32.5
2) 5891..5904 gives 0.04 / 30.1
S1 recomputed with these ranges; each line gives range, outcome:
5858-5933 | 42.23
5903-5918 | 40.26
